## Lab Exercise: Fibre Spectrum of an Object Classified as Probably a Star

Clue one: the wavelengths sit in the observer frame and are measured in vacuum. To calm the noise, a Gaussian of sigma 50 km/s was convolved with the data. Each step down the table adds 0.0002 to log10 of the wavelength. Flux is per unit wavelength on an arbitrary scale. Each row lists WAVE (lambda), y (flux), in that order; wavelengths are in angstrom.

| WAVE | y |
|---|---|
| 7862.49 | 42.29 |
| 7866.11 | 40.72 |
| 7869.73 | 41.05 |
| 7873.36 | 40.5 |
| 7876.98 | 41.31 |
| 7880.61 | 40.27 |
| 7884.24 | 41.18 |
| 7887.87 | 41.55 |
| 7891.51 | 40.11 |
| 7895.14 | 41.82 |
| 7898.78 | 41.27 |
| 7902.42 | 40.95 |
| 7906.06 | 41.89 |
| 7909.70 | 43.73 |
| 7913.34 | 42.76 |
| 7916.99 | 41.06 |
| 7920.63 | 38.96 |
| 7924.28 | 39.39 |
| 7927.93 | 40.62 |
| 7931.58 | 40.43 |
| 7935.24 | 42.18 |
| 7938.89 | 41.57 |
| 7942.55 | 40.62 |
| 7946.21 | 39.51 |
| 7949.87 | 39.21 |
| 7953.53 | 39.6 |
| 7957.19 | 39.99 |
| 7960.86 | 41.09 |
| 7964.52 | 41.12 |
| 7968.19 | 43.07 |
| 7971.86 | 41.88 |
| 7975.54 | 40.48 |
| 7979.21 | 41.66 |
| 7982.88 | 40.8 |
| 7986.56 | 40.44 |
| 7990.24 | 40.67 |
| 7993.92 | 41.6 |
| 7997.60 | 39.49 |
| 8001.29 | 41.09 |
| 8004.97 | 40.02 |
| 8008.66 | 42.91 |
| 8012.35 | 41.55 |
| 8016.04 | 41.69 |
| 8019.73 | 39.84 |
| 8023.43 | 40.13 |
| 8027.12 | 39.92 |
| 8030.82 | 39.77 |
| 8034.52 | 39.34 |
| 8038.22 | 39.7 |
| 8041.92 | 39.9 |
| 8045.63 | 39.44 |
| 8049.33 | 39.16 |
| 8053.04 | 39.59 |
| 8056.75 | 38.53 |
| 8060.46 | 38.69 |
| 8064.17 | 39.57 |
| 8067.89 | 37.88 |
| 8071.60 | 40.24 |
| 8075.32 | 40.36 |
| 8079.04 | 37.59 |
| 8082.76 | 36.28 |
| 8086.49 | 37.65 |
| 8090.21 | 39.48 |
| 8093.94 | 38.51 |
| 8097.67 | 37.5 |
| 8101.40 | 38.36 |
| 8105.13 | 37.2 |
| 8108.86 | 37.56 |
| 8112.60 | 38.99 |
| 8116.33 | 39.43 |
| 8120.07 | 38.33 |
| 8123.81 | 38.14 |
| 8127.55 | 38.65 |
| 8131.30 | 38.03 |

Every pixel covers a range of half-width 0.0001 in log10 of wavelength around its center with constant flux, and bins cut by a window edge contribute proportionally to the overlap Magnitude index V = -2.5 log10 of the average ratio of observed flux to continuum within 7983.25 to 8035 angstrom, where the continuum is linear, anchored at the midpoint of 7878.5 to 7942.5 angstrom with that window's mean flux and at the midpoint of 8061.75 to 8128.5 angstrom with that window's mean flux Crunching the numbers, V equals -0.03 mag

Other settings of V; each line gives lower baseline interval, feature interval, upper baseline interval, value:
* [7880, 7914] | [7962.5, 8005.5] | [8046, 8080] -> -0.02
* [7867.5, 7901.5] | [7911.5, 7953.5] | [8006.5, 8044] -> 0.01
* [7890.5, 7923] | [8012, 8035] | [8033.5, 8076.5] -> -0.01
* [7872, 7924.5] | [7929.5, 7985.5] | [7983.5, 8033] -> 0.00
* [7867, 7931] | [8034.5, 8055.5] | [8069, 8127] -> -0.01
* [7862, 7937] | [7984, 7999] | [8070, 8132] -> -0.02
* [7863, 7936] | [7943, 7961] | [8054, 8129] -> 0.01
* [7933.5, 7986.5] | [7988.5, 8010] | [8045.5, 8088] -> -0.02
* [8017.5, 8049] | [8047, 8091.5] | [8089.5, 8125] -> 0.01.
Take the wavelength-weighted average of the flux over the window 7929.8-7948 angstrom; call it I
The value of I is 40.9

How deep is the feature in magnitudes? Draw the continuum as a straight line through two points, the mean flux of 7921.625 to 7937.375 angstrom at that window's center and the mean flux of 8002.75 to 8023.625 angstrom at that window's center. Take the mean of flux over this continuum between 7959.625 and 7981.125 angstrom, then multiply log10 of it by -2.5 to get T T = -0.02 mag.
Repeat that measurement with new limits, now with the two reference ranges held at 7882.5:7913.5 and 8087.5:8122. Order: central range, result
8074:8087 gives 0.02 mag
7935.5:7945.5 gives 0.00 mag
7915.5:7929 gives 0.03 mag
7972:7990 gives -0.02 mag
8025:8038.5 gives 0.00 mag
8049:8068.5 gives 0.00 mag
